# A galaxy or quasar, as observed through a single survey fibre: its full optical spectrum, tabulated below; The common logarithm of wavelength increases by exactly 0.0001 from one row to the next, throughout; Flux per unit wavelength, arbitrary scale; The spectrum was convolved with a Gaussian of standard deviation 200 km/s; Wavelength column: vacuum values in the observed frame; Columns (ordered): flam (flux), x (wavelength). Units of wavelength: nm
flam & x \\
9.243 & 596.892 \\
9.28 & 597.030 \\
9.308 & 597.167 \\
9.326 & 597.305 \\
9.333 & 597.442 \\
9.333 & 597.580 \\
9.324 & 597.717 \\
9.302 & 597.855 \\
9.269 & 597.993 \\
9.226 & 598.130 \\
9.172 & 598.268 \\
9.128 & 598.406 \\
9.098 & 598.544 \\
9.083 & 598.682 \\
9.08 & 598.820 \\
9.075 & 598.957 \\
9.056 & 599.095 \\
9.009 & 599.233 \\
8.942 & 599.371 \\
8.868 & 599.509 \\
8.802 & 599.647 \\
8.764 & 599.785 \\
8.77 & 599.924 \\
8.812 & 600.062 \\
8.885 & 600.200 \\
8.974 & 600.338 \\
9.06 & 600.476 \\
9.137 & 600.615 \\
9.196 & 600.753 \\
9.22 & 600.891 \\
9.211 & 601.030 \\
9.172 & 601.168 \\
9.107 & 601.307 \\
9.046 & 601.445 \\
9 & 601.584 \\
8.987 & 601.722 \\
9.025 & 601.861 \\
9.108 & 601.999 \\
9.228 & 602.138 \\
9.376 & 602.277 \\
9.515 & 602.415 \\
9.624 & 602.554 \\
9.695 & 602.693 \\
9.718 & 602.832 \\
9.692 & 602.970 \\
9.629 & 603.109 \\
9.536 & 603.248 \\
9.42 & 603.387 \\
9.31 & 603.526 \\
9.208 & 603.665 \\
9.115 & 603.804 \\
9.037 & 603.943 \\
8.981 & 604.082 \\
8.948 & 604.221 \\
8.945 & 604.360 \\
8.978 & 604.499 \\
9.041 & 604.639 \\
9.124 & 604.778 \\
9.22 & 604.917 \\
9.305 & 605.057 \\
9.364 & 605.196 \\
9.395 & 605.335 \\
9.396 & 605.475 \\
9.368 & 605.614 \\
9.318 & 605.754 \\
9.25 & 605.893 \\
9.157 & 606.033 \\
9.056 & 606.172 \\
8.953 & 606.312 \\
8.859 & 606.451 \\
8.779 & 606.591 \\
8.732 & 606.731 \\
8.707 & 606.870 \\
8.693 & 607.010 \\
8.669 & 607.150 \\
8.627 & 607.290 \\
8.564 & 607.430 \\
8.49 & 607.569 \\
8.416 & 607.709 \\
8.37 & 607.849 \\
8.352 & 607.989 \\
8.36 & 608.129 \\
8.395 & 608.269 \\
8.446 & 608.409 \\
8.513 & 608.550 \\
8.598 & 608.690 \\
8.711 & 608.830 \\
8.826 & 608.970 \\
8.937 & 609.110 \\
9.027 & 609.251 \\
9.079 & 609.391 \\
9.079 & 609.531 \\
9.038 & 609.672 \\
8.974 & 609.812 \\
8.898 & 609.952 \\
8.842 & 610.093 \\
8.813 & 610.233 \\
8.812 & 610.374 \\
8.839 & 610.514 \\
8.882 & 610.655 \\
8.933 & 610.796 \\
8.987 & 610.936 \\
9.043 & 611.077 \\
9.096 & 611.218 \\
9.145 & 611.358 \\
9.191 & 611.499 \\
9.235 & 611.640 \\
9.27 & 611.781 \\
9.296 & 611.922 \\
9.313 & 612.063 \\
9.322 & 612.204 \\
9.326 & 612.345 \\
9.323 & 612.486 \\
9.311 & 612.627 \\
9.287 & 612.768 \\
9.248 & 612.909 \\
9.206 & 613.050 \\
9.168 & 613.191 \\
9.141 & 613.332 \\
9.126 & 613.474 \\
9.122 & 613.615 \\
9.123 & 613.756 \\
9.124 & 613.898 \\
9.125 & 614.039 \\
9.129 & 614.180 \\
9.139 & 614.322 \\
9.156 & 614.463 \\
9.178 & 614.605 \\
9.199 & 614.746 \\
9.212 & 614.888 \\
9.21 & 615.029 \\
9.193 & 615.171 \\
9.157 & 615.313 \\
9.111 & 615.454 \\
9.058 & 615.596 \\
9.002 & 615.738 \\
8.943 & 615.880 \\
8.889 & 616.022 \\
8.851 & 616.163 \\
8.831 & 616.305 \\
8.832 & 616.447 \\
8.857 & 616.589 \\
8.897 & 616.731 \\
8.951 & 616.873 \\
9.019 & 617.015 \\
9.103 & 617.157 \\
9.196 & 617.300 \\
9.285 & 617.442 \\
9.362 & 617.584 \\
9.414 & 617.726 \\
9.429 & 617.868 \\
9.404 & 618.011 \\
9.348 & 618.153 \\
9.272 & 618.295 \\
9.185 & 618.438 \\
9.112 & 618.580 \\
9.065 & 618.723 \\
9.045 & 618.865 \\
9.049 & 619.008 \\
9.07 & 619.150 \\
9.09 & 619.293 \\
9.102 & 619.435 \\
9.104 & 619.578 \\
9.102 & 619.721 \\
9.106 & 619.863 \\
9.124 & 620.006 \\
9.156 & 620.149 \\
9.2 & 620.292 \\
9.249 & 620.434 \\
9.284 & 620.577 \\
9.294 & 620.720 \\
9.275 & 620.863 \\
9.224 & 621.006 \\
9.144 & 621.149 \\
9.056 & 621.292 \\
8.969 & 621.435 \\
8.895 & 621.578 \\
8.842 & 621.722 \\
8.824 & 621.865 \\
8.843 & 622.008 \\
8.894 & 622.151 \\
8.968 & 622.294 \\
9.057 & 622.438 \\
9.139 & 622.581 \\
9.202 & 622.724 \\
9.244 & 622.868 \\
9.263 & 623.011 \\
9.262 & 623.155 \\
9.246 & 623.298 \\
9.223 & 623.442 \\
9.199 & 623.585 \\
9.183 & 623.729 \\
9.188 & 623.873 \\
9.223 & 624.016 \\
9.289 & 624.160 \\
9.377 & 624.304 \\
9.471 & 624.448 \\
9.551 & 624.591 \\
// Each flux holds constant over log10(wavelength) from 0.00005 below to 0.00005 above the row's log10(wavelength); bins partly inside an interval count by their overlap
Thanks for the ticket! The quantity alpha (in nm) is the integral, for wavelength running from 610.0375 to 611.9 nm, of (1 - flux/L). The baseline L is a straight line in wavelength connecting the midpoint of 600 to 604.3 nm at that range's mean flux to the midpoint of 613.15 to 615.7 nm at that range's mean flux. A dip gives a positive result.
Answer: 0.031 nm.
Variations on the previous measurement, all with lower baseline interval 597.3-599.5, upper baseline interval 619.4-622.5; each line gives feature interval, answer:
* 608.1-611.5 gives 0.097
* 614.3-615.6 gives -0.010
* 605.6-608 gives 0.088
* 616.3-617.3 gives 0.015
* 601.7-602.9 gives -0.030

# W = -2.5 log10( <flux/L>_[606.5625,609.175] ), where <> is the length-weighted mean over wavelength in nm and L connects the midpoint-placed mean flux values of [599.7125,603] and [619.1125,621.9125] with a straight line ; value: 0.07 mag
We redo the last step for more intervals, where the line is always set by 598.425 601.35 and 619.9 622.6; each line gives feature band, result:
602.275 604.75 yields -0.035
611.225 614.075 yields -0.020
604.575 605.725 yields -0.029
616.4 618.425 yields -0.013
